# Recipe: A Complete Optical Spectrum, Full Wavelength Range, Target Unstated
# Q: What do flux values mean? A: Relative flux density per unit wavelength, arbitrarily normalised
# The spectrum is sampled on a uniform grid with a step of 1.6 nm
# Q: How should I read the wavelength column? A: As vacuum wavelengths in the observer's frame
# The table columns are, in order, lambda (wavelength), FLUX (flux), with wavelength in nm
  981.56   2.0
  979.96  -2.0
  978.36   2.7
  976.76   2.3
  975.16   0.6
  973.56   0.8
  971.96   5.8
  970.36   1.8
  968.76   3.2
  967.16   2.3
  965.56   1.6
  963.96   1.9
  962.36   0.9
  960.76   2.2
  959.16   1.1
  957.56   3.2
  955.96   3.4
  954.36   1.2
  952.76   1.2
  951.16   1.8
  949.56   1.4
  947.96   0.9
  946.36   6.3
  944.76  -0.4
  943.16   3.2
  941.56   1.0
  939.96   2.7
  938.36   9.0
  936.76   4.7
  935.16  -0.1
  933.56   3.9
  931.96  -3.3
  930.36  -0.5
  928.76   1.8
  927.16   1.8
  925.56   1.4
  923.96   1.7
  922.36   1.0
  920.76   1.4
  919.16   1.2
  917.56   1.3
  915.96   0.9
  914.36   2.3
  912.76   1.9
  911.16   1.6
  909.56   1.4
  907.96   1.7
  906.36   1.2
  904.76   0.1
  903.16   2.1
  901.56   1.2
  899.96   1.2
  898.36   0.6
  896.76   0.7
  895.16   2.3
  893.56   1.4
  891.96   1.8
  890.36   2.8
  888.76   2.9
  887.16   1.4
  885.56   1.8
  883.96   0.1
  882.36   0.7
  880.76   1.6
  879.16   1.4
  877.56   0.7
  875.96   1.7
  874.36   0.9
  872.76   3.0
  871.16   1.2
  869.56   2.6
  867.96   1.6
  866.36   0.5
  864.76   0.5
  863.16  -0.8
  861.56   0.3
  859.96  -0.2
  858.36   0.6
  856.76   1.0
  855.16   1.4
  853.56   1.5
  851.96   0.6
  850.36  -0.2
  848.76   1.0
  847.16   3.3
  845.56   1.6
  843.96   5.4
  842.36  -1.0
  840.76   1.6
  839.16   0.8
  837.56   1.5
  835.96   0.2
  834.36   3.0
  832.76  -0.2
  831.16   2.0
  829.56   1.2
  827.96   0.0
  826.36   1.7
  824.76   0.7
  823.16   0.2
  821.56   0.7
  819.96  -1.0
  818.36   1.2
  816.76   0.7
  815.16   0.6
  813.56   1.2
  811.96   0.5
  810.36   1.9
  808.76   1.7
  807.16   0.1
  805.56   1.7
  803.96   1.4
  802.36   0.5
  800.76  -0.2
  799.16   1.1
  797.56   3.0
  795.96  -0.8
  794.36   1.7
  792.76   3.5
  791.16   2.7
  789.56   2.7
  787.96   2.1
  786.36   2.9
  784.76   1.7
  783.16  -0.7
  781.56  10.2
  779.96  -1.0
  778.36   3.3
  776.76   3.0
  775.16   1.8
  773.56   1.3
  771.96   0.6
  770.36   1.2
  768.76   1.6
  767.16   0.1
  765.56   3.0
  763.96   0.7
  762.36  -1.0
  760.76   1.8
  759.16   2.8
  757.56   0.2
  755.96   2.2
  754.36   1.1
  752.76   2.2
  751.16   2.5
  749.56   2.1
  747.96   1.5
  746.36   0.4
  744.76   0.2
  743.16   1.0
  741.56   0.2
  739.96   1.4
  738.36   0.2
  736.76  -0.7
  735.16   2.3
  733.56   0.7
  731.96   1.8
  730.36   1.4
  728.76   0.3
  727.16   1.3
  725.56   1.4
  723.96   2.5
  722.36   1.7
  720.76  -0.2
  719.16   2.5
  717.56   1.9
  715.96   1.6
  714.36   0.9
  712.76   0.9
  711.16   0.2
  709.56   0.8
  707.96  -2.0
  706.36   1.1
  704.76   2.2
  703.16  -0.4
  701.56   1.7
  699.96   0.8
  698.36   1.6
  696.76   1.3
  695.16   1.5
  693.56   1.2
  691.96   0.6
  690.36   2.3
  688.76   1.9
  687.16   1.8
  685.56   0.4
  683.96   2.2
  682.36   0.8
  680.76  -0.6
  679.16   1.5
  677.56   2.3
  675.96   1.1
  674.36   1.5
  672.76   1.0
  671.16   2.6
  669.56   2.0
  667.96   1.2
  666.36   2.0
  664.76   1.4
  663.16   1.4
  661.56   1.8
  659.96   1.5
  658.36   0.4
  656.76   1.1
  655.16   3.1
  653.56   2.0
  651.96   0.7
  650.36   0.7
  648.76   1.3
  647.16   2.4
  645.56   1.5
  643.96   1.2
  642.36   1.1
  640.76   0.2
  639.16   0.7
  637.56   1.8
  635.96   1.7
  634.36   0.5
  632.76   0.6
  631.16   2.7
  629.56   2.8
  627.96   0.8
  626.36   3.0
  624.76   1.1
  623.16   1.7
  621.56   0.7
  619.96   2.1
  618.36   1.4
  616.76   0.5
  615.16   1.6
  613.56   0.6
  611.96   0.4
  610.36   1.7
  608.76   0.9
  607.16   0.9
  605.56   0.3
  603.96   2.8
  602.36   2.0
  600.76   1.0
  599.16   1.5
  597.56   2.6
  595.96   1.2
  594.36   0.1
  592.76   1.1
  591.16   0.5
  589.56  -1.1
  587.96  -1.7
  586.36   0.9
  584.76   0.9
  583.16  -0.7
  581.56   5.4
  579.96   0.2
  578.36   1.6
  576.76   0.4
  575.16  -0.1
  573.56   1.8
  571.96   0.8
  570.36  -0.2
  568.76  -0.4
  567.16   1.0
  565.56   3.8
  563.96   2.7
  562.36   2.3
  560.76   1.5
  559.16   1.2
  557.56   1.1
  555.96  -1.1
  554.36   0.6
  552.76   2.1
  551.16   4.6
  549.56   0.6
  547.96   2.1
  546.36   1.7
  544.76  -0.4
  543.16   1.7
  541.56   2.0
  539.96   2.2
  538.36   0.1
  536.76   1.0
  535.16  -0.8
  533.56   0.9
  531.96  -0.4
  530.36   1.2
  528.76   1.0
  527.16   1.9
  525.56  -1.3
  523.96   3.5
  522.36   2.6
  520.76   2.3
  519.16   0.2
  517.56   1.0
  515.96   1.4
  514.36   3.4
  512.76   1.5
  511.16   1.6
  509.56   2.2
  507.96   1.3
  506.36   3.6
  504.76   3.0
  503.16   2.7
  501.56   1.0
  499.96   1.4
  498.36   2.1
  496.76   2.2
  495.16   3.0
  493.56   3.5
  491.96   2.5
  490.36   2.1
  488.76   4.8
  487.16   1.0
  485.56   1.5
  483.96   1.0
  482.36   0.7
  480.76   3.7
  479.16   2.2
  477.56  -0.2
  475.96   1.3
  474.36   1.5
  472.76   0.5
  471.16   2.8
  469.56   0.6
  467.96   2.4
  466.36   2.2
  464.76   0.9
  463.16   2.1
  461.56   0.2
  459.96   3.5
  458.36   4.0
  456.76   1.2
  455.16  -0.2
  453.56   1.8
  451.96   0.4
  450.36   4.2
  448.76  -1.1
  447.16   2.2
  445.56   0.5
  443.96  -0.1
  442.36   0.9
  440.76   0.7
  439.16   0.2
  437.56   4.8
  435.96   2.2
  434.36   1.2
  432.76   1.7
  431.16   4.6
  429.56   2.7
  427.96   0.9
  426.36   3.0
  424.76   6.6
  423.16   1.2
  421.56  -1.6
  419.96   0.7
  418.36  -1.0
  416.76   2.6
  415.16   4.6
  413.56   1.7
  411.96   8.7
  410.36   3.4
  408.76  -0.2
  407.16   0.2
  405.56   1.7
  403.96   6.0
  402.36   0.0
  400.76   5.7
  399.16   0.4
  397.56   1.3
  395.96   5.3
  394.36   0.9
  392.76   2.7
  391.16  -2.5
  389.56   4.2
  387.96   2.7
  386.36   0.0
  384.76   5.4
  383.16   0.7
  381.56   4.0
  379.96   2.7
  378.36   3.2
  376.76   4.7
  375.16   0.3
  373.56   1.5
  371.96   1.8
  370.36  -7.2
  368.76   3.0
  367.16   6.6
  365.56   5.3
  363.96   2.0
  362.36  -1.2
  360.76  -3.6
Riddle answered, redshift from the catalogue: 1.264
